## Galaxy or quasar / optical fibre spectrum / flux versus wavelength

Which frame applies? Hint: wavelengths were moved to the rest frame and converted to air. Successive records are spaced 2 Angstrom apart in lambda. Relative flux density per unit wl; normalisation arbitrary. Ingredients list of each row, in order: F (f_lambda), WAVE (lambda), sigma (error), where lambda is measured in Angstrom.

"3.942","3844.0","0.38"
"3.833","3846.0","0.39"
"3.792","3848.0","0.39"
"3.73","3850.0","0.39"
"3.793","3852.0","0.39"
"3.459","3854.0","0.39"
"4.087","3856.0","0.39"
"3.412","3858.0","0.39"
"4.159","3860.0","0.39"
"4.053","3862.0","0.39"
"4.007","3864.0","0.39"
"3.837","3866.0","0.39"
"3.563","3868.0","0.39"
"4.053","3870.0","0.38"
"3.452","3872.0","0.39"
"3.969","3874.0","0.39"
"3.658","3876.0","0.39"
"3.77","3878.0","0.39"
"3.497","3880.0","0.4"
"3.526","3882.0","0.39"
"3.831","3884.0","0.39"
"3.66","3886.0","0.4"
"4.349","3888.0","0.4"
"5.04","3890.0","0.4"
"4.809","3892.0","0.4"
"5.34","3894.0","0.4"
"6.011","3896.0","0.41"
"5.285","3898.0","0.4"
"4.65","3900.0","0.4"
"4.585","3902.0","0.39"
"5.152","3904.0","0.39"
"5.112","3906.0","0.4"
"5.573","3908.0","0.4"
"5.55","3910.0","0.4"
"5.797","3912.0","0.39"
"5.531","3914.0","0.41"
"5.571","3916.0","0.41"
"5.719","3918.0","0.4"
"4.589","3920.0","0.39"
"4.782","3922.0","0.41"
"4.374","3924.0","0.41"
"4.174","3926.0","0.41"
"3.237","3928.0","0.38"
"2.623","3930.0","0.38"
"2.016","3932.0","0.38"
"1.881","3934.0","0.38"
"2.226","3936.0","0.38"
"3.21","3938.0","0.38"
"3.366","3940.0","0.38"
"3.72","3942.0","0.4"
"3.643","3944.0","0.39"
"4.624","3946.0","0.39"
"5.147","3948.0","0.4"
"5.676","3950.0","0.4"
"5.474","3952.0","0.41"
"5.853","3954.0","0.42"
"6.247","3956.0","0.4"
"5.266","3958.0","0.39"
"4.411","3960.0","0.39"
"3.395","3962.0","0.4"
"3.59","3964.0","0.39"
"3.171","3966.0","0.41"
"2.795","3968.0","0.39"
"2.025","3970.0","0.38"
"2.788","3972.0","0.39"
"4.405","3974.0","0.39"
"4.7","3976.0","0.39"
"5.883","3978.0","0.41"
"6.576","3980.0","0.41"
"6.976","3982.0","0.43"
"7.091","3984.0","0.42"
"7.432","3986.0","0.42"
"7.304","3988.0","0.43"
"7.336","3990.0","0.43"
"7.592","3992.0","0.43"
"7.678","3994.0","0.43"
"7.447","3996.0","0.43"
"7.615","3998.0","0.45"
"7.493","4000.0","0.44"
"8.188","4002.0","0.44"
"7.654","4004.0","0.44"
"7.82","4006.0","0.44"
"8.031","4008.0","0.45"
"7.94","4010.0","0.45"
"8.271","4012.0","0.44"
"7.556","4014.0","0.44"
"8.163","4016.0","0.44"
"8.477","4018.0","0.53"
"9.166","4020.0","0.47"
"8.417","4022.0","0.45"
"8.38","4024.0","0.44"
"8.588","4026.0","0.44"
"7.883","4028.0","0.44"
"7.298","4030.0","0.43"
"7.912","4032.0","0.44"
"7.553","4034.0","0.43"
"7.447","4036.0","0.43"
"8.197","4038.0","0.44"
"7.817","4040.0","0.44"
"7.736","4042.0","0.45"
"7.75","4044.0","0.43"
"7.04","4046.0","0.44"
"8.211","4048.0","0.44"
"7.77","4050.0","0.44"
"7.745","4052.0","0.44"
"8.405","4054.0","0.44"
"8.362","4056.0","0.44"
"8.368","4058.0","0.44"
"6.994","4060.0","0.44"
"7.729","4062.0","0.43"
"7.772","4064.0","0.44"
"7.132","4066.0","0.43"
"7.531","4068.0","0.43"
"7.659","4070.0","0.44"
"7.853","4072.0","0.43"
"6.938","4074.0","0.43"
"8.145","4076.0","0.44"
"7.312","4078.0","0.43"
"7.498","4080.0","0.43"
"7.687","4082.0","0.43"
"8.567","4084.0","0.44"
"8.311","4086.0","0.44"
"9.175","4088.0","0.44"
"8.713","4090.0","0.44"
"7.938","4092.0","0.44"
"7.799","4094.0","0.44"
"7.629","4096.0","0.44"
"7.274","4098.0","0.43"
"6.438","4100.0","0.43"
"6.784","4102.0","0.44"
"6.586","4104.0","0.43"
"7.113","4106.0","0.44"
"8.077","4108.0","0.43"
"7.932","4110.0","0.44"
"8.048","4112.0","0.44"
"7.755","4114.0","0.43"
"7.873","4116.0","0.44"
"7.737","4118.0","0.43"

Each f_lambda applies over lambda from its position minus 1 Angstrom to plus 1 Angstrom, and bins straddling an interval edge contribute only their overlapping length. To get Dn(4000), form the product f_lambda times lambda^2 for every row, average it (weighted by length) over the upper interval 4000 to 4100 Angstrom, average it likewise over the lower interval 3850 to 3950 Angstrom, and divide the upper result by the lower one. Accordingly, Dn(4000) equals 2.0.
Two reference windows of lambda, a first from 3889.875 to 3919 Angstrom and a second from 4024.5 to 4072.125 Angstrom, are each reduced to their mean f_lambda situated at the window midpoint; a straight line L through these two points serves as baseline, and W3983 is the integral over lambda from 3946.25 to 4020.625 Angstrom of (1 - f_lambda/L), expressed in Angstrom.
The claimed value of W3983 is 5.3 Angstrom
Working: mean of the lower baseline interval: 5.32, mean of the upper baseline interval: 7.79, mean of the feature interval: 6.26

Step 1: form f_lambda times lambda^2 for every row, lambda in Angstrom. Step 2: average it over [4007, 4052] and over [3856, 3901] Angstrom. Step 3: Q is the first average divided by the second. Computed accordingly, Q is 2.06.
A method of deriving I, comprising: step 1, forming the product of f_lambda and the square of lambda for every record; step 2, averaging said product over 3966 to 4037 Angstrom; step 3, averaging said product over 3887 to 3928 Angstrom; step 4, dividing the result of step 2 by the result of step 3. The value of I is 1.46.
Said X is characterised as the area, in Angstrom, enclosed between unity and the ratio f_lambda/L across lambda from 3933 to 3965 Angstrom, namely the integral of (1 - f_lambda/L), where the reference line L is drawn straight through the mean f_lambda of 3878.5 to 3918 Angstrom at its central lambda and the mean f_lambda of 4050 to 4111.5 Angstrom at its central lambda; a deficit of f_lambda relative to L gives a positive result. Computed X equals 8.2 Angstrom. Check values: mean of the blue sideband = 4.89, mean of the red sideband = 7.72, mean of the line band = 4.23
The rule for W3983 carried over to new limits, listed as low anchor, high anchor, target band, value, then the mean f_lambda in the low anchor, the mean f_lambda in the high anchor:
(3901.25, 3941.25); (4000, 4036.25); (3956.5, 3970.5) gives 5.2 Angstrom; 4.25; 8.04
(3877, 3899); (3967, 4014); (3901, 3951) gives 8.5 Angstrom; 4.47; 6.59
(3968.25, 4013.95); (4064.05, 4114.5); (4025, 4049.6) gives -2.2 Angstrom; 6.69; 7.68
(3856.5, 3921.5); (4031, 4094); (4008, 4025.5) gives -3.3 Angstrom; 4.53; 7.85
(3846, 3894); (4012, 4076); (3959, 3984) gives 7.7 Angstrom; 3.92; 7.88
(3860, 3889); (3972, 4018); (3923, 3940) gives 7.5 Angstrom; 3.81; 7.16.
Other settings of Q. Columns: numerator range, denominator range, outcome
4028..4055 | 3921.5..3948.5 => 2.38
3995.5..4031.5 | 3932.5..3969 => 2.04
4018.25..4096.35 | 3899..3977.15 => 1.97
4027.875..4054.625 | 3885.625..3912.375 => 1.64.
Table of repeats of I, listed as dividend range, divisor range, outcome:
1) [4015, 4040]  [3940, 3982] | 1.86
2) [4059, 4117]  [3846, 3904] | 2.06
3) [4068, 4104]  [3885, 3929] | 1.70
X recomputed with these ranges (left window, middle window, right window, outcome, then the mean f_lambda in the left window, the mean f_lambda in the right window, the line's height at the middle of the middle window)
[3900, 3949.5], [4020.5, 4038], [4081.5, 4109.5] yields -4.4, 4.28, 7.73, 6.39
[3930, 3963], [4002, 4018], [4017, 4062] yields -2.9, 4.09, 7.97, 6.74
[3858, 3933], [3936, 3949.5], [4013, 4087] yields 3.9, 4.39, 7.87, 5.46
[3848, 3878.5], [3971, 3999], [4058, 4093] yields -1.6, 3.8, 7.84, 6.12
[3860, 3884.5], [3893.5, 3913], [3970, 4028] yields -2.9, 3.78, 7.24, 4.63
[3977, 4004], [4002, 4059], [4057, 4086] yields -4.0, 7.29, 7.68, 7.48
